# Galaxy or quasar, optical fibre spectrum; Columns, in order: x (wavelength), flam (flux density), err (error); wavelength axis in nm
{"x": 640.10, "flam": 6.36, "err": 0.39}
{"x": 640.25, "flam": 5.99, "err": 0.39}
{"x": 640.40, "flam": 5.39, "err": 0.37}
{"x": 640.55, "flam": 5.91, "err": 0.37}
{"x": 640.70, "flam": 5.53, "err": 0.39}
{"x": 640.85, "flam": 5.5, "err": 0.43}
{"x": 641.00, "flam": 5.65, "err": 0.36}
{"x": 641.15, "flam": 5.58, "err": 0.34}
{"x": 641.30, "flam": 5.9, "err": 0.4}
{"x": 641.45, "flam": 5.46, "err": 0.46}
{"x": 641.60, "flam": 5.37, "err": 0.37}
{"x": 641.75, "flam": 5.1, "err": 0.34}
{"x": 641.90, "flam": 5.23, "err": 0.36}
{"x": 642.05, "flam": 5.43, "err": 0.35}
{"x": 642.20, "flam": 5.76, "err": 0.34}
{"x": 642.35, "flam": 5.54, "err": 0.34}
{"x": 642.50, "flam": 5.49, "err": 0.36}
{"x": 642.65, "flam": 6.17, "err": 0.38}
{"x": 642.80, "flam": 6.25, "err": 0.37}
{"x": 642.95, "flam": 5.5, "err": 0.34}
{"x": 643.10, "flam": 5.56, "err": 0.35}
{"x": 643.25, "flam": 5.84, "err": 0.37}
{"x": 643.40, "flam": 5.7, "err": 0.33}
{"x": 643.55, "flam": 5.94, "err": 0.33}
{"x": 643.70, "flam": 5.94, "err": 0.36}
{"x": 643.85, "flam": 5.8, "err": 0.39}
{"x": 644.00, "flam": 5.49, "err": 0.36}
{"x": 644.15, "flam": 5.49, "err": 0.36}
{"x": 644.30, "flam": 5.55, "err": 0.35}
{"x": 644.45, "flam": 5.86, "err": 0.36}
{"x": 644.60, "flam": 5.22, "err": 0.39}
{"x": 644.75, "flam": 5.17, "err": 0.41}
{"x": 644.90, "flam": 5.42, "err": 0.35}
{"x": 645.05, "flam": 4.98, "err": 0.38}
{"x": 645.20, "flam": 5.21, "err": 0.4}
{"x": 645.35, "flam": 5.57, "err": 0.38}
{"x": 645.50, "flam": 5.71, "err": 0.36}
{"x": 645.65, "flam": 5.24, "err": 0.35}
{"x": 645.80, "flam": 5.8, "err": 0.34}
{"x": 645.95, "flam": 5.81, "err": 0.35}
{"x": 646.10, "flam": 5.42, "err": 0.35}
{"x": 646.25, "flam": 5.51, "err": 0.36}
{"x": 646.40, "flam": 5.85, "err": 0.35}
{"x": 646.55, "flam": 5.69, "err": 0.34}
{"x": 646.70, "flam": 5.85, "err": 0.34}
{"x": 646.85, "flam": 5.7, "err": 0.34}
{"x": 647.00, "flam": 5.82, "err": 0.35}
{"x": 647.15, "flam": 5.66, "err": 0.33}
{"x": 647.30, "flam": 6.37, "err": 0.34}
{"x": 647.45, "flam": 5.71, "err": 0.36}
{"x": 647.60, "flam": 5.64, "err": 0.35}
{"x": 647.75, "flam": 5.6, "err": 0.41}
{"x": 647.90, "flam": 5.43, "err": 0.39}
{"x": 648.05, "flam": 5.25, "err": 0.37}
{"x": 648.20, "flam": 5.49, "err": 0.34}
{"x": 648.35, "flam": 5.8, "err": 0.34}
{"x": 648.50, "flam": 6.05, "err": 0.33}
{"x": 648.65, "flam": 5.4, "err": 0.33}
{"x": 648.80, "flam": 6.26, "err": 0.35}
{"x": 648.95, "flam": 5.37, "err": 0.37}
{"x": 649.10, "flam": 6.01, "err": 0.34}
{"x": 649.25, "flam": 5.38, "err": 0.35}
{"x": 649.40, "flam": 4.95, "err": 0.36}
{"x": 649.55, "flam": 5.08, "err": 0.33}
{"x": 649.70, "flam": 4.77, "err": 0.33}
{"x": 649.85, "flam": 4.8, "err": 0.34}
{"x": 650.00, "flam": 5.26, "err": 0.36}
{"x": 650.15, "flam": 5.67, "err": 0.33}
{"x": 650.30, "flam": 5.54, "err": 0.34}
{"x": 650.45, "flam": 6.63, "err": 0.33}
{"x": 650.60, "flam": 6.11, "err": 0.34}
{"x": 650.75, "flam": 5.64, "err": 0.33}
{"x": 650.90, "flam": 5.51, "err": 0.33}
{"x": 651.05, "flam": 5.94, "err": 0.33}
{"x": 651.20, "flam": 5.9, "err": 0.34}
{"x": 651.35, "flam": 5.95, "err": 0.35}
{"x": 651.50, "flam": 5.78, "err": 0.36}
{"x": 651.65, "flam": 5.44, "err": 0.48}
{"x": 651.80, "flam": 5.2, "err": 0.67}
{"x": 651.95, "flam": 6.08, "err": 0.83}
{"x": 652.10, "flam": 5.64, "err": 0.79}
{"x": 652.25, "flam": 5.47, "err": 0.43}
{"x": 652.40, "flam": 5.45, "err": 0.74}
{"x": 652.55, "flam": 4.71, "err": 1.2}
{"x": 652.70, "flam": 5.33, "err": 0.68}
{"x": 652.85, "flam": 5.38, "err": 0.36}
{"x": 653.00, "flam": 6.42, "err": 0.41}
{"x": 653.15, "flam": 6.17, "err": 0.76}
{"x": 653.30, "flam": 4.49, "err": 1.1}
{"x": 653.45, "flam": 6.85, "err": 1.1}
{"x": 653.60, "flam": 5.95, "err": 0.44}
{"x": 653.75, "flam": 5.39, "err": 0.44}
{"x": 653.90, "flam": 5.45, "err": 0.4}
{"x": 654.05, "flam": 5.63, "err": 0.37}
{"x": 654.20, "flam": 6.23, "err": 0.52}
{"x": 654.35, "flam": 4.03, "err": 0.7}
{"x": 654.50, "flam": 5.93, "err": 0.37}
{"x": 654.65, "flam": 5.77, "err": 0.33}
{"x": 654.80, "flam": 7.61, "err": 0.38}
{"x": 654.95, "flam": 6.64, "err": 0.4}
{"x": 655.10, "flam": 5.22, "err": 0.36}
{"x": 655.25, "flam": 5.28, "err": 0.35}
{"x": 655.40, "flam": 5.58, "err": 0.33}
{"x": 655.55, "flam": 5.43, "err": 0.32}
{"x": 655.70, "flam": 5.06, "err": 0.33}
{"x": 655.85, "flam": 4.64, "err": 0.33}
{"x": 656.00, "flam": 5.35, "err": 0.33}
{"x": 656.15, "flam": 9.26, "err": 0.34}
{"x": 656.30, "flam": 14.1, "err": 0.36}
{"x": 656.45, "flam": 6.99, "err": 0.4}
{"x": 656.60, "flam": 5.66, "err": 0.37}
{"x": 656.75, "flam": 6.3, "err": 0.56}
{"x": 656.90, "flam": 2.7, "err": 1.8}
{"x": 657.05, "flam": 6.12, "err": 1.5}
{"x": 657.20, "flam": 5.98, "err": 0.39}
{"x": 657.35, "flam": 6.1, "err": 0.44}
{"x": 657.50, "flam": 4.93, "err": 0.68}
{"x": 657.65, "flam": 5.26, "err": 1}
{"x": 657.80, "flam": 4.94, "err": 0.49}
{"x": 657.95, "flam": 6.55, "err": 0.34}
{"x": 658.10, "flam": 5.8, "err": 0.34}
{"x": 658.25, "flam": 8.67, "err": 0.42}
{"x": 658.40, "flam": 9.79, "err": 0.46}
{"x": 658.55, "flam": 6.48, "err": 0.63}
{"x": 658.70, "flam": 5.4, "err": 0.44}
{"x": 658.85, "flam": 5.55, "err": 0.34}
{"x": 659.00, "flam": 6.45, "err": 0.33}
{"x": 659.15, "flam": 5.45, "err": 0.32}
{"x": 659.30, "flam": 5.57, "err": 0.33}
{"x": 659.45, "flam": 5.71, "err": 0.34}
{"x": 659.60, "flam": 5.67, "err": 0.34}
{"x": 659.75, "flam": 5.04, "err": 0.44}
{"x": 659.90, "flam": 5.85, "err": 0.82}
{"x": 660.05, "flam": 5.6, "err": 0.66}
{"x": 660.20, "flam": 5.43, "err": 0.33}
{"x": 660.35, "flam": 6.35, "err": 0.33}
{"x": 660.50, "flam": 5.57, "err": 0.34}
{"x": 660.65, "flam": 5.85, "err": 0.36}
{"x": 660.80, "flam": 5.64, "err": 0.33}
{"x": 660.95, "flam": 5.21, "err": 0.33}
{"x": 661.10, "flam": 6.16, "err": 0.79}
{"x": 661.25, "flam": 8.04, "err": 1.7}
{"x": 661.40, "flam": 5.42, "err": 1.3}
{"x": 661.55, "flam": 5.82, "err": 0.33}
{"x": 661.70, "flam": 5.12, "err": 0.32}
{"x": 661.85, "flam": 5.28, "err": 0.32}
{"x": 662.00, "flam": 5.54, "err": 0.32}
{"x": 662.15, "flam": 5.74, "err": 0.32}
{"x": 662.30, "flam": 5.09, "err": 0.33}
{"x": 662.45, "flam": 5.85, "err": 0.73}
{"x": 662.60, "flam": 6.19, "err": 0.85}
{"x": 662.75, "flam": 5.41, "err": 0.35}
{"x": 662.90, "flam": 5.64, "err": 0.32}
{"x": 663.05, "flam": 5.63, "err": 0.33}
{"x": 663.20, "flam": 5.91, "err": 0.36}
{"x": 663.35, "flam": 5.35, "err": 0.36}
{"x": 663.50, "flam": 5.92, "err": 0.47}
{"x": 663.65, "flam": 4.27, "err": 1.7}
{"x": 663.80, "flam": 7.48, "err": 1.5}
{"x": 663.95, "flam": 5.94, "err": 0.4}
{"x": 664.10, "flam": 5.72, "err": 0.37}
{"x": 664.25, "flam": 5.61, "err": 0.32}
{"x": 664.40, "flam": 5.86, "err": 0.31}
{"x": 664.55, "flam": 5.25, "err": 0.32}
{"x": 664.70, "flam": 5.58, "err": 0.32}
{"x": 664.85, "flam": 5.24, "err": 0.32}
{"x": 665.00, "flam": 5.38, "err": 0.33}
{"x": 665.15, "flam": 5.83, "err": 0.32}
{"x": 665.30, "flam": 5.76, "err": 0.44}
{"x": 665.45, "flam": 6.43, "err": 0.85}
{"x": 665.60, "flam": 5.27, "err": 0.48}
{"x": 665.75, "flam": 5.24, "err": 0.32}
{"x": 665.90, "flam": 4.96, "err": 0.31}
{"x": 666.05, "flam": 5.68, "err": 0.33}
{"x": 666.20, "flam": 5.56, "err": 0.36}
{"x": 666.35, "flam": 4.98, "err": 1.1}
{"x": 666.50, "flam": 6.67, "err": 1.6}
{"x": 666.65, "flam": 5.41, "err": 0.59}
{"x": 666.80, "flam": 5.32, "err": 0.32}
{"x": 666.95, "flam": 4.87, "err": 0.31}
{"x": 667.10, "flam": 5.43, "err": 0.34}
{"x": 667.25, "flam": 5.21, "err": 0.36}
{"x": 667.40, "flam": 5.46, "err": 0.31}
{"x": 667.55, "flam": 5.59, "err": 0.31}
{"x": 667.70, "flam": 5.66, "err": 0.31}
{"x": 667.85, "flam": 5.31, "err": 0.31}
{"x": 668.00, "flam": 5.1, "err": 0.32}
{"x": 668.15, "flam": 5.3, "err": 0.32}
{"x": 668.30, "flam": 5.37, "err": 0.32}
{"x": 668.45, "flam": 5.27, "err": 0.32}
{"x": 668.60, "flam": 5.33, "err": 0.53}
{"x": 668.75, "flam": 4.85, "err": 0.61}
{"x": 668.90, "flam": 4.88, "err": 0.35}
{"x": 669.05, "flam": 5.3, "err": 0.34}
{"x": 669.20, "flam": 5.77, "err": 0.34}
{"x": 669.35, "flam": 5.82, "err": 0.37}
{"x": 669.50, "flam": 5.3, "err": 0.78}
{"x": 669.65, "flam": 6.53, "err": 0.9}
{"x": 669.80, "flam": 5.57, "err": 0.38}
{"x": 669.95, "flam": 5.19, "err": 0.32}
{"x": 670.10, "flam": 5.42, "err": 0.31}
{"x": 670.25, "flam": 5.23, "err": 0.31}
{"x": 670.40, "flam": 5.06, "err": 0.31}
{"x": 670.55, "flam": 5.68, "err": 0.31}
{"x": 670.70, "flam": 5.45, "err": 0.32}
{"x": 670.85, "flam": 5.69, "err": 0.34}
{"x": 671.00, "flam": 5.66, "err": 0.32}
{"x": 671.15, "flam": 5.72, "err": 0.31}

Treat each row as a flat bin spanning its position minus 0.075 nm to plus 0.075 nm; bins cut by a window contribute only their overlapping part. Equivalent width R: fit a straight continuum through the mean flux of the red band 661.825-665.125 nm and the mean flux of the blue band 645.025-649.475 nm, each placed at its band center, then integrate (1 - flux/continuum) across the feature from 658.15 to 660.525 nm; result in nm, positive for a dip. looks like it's -0.23 nm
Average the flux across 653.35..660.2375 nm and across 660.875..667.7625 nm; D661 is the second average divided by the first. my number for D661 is 0.93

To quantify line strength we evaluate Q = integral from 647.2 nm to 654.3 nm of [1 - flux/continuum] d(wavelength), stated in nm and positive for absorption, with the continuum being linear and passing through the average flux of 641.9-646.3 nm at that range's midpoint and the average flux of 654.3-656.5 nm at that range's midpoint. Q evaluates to 0.57 nm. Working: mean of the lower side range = 5.59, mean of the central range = 5.62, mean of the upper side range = 6.48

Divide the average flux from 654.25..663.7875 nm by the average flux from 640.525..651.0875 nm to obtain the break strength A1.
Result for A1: 1.06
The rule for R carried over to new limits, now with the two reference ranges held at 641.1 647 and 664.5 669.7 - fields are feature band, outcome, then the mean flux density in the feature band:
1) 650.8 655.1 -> -0.138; 5.72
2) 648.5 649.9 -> 0.045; 5.38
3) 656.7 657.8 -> 0.044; 5.29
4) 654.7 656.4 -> -0.372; 6.73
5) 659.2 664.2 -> -0.220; 5.73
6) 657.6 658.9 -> -0.243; 6.54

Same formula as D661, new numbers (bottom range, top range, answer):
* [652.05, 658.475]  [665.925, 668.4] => 0.90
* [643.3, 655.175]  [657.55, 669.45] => 1.01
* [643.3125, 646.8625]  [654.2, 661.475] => 1.09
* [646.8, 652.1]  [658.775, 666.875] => 1.01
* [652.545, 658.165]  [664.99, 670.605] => 0.92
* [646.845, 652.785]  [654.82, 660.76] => 1.09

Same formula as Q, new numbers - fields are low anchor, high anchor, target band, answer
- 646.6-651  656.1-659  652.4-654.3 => 0.16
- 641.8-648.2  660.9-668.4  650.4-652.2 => -0.06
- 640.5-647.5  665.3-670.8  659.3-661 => -0.04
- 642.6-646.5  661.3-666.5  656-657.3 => -0.32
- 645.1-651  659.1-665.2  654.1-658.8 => -0.49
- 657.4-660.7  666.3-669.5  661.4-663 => 0.06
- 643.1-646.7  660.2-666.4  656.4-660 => -0.19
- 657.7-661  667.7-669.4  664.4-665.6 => -0.01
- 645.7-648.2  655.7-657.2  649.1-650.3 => 0.15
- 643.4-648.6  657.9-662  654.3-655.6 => 0.03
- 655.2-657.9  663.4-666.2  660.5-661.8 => -0.01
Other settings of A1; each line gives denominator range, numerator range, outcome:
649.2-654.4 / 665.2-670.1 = 0.98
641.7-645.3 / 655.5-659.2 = 1.14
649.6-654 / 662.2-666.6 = 1.01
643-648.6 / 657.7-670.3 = 1.01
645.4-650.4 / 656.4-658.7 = 1.10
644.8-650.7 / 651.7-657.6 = 1.06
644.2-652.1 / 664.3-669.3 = 0.97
